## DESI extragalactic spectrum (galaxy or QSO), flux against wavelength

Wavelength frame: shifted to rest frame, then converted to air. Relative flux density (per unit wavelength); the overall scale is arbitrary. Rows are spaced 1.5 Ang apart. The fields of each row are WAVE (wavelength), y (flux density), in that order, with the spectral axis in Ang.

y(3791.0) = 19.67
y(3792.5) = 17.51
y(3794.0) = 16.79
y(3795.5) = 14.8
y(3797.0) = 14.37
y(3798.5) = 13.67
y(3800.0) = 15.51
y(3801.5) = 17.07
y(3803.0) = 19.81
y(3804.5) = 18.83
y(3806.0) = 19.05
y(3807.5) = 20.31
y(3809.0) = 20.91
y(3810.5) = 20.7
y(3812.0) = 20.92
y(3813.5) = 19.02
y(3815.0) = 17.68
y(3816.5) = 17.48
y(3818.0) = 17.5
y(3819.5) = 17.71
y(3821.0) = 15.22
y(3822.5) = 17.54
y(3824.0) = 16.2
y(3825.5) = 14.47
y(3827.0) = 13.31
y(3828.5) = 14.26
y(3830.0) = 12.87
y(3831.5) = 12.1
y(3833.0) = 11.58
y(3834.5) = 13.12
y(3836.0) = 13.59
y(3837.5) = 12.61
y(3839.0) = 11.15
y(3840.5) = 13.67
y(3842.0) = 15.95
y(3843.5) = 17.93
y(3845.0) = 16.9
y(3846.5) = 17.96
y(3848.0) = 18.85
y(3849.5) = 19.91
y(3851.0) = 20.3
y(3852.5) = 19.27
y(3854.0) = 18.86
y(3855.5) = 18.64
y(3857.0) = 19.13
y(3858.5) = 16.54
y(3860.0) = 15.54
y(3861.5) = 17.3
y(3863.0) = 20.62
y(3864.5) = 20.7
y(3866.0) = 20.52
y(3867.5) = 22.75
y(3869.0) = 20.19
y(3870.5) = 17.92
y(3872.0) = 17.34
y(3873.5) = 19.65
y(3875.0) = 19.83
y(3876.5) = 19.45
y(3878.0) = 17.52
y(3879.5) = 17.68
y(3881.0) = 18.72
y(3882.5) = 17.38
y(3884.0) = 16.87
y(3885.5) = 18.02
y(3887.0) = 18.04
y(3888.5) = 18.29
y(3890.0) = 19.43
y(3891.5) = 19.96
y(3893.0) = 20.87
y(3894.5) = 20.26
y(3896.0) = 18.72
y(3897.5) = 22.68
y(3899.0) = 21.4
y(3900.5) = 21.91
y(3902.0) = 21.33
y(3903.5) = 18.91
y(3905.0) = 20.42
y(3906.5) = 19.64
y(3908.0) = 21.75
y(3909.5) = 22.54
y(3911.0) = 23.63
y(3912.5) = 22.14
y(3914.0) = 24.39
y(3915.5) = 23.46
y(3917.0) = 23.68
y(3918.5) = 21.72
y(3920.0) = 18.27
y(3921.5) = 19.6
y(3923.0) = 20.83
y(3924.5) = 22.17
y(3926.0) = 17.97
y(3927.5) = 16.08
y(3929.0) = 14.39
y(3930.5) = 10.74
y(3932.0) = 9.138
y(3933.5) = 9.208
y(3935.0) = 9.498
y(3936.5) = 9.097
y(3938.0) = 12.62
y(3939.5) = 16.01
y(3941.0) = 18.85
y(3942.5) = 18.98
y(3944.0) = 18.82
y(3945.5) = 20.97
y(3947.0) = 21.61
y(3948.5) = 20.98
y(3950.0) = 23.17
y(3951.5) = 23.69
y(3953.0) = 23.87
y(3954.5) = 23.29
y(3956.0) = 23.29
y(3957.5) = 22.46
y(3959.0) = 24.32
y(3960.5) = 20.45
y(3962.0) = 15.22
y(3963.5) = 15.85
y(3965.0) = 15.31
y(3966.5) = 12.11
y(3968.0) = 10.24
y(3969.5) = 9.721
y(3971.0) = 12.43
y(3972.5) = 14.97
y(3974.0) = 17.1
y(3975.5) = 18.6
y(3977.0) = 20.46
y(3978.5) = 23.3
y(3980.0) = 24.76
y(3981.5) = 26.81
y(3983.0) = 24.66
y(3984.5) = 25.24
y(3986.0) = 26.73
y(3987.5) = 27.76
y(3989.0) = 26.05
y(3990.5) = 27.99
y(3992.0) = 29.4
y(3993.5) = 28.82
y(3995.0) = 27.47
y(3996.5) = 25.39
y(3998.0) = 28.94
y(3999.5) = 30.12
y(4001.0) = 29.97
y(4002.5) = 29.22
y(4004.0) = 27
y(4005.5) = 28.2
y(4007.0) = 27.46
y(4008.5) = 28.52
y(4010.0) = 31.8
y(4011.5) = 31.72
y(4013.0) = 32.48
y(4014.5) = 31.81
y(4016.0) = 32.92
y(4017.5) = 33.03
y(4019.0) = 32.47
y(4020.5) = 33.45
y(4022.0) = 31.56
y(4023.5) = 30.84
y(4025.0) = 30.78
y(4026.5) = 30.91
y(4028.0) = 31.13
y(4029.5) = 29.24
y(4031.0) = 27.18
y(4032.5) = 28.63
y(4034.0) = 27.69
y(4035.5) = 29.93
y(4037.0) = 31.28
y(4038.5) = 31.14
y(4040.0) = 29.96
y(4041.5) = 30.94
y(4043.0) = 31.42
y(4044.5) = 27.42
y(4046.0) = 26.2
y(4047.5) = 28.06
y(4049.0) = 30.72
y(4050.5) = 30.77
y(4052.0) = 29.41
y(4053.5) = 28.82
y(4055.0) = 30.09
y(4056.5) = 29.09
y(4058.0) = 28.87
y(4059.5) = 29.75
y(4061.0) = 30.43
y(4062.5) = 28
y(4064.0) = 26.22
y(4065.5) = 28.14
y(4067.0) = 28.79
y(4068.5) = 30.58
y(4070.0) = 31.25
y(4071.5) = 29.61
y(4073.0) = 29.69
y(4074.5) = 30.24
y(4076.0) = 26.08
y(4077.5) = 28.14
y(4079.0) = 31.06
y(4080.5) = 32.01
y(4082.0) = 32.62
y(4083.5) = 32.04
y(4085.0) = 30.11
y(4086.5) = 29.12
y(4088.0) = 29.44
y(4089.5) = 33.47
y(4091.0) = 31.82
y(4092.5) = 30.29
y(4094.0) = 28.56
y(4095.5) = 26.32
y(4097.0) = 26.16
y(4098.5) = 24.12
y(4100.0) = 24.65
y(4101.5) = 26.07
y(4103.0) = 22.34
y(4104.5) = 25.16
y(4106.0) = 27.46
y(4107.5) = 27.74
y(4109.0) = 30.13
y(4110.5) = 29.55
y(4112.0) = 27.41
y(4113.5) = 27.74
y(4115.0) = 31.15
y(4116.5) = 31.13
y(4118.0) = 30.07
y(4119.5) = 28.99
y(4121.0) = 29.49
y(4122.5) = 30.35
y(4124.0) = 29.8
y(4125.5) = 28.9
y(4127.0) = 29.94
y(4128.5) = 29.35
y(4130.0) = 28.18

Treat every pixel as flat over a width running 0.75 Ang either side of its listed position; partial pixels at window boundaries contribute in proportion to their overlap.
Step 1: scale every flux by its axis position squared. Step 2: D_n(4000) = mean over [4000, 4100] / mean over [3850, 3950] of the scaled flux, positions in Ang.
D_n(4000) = 1.7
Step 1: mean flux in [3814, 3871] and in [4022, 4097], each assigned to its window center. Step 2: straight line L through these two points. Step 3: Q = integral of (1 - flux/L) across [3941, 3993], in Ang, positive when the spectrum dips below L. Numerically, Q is 7.1 Ang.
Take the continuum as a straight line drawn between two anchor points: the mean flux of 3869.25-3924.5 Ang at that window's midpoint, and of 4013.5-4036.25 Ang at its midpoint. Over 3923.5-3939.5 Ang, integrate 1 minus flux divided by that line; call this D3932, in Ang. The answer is 6.7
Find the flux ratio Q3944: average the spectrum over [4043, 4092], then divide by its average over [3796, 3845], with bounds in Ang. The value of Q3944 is 1.84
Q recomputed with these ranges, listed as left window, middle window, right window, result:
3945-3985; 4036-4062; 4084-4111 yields -4.92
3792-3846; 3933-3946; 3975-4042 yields 5.02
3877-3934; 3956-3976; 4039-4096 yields 5.87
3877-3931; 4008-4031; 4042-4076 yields -3.96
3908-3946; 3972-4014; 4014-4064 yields -2.36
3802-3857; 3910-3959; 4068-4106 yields 6.15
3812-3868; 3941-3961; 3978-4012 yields 2.21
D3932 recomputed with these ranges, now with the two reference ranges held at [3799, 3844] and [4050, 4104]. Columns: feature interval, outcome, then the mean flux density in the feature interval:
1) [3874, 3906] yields 0.4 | 19.4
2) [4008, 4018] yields -2.3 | 31.8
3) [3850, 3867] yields -0.8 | 18.9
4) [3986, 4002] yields -2.1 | 28.1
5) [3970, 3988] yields 1.9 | 21.7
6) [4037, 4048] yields -0.9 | 29.5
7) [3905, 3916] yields -0.9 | 22.3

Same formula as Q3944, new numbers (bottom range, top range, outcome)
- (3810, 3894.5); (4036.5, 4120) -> 1.66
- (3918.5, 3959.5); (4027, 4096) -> 1.63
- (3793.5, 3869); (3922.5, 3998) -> 1.15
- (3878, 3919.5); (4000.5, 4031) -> 1.50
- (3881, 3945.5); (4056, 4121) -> 1.55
